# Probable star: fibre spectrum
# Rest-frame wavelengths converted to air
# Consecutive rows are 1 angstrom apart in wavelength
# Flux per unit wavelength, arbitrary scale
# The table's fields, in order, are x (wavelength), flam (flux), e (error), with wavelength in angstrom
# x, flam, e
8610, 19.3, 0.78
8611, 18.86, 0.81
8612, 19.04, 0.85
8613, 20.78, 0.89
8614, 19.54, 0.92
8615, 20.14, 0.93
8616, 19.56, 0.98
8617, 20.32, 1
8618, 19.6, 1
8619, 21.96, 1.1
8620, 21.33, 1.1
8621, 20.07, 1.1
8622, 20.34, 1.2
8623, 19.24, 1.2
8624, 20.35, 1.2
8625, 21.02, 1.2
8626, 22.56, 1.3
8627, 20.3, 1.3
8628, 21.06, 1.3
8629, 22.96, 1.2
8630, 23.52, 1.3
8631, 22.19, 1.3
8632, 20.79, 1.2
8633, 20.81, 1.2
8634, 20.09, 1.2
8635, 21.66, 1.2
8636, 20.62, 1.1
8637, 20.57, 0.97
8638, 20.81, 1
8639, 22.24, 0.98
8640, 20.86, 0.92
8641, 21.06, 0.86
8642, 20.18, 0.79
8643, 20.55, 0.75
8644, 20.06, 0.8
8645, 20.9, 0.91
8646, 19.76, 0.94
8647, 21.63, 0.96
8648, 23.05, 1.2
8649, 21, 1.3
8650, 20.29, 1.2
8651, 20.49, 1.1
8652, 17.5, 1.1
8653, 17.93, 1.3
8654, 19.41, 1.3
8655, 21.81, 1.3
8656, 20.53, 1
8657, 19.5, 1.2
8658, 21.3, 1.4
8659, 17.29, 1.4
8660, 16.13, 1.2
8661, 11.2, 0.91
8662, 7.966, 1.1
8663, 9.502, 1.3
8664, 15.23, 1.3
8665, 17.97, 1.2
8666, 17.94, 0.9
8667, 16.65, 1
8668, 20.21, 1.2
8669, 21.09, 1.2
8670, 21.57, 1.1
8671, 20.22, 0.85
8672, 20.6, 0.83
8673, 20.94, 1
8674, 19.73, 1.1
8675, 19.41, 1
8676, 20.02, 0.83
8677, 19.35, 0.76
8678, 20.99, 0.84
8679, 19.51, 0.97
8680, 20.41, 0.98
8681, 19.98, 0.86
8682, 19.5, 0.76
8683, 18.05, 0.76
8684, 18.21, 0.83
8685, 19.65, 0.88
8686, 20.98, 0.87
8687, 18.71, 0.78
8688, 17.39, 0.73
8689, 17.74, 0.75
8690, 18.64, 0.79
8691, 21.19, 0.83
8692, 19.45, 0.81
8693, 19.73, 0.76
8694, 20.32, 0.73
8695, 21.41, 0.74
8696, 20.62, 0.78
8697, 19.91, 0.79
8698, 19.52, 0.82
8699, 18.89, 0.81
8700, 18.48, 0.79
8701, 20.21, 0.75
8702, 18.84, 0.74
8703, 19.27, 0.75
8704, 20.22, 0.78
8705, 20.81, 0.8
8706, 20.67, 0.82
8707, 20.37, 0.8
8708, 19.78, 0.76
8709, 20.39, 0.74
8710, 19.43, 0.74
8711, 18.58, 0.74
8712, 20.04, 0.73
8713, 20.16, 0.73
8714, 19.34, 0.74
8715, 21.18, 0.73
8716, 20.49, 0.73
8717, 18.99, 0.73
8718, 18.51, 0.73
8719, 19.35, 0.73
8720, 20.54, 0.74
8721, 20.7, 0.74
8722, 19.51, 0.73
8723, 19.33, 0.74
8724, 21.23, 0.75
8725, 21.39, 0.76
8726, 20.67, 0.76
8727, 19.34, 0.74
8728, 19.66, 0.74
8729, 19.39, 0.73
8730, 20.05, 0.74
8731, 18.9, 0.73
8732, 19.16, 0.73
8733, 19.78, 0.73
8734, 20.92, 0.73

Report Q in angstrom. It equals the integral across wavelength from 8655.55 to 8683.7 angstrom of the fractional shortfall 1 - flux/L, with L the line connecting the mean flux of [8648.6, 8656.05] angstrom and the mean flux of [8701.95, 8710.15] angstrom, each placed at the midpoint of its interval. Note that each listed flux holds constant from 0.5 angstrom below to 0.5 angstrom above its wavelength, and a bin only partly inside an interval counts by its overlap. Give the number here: 2.25 angstrom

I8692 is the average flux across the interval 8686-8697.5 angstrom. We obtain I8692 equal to 19.6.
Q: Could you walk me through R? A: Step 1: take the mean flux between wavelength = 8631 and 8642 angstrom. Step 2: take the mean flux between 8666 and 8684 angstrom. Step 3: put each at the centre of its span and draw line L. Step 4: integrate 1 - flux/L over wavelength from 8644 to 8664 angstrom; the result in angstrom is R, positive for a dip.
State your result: 2.2 angstrom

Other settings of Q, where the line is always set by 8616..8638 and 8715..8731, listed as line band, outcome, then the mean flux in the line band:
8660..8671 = 2.37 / 16.1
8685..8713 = 0.71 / 19.7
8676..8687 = 0.41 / 19.6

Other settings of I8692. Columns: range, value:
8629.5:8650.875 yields 21.1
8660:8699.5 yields 18.7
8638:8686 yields 19.2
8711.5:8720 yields 19.8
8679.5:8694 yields 19.3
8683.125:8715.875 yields 19.7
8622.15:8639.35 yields 21.2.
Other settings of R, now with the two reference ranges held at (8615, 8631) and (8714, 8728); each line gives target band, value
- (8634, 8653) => 0.12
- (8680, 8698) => 0.73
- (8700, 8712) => 0.22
